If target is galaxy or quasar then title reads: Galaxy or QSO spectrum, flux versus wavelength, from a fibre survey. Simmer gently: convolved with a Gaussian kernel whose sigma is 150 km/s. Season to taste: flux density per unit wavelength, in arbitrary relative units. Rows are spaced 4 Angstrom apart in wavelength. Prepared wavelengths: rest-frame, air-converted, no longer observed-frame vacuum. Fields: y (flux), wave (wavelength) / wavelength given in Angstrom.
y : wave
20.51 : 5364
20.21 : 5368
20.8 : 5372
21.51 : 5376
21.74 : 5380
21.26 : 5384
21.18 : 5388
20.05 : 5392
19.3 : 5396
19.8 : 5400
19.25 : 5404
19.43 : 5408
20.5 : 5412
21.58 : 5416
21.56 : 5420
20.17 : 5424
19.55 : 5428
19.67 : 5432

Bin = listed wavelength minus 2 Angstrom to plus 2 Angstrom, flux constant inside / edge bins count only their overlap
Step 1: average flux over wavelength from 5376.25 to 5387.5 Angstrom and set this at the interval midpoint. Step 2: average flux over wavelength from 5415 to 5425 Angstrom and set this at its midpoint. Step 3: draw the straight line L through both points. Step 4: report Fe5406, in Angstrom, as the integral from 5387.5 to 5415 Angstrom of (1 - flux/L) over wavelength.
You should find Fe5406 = 1.8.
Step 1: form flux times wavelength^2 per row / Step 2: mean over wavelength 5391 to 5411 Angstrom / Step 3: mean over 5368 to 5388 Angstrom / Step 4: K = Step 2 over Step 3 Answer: 0.9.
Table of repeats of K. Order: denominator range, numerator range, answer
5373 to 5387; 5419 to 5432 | 0.96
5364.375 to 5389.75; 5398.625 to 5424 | 0.98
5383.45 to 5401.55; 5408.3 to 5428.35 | 1.03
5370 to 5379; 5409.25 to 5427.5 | 0.99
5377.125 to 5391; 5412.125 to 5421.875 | 1.02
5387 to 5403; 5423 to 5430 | 1.00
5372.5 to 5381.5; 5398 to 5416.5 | 0.94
